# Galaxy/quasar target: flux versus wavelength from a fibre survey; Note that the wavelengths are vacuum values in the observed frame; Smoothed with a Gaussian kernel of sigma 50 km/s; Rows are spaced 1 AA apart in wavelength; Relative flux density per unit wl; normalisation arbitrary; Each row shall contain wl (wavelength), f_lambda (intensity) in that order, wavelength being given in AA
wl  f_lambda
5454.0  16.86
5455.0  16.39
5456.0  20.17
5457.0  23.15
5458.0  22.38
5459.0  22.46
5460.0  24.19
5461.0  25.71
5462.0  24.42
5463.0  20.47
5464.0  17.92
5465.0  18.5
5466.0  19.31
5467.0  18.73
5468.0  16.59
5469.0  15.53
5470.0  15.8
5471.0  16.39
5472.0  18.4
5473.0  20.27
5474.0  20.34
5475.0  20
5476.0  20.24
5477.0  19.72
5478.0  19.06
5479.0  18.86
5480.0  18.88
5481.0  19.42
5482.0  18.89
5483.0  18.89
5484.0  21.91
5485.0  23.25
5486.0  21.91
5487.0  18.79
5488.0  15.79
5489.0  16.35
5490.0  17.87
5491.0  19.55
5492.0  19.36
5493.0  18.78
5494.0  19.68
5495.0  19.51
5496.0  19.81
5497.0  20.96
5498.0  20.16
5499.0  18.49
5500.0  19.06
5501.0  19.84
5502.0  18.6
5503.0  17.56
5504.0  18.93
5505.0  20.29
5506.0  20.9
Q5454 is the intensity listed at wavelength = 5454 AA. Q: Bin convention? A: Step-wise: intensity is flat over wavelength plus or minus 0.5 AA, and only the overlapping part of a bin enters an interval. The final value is 16.86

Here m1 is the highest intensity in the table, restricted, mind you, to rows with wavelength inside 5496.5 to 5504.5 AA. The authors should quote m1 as 20.96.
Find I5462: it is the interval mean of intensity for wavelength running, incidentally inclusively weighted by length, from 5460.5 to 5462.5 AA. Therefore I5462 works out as 25.1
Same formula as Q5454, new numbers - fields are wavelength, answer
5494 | 19.68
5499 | 18.49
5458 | 22.38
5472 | 18.4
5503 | 17.56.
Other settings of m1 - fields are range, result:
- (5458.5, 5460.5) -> 24.19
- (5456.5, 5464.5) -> 25.71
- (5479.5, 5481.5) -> 19.42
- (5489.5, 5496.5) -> 19.81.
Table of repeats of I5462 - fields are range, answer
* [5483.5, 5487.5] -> 21.5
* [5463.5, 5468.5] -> 18.2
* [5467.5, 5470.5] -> 16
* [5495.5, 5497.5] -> 20.4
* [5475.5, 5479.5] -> 19.5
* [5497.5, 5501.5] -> 19.4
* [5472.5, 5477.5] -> 20.1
